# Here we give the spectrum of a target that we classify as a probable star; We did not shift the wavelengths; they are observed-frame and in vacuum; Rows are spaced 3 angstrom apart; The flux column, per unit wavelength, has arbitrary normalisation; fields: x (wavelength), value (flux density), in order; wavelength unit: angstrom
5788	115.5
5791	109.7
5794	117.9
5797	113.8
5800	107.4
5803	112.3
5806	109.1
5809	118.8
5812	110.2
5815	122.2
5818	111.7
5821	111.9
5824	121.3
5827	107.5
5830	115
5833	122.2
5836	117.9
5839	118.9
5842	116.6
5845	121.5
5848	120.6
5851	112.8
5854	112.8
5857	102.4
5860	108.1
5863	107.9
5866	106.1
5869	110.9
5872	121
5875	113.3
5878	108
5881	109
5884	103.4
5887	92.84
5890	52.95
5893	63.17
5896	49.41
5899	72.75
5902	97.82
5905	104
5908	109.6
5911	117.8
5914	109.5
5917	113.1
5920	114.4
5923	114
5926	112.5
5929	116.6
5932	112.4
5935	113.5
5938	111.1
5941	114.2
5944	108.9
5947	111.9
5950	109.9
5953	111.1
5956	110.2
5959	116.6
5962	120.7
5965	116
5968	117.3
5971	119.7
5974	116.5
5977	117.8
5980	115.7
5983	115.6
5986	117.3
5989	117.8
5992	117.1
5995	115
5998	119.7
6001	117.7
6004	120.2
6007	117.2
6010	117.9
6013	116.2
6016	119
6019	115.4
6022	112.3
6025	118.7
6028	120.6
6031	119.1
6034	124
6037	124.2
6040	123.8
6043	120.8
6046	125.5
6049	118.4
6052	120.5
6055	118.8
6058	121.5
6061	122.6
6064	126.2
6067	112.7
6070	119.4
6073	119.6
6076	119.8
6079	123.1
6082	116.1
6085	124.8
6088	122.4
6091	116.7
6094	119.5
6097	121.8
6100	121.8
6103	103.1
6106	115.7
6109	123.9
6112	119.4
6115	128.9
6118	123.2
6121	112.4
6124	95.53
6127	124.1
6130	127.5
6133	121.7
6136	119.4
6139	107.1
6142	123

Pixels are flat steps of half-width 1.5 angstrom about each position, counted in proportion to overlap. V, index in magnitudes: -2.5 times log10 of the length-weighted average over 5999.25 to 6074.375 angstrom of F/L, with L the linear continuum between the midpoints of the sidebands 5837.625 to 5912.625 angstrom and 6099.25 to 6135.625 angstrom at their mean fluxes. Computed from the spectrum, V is -0.06 mag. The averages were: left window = 102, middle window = 120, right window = 118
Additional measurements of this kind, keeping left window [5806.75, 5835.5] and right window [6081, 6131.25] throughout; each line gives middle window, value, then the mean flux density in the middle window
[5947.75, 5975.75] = 0.02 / 115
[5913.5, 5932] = 0.03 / 113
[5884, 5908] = 0.41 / 79.9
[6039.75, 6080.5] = -0.02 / 121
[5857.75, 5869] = 0.08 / 108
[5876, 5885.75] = 0.09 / 107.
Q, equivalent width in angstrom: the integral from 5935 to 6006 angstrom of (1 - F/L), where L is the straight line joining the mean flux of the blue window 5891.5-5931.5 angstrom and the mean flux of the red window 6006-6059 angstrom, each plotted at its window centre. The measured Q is -3.91 angstrom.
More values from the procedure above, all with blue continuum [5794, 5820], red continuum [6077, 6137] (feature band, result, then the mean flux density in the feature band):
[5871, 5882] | 0.20 angstrom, 113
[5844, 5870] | 0.70 angstrom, 111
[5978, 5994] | 0.01 angstrom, 117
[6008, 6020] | 0.01 angstrom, 117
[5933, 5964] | 0.86 angstrom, 113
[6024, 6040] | -0.54 angstrom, 122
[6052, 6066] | -0.43 angstrom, 122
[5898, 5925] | 2.05 angstrom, 107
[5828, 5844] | -0.55 angstrom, 118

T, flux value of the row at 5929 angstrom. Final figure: 116.6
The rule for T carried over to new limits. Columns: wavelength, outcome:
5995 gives 115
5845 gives 121.5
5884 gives 103.4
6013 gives 116.2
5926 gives 112.5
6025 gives 118.7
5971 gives 119.7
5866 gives 106.1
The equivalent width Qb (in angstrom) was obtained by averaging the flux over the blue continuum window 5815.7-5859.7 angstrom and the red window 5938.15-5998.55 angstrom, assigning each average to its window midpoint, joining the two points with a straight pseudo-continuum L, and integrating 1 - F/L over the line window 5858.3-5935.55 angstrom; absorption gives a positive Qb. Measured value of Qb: 8.9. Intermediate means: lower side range 115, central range 102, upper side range 115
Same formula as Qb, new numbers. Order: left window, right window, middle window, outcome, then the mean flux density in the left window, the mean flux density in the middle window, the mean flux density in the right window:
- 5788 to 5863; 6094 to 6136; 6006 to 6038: -0.4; 114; 119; 118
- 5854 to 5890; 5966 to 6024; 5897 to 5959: 1.1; 105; 109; 117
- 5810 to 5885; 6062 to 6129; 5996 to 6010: -0.2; 113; 118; 119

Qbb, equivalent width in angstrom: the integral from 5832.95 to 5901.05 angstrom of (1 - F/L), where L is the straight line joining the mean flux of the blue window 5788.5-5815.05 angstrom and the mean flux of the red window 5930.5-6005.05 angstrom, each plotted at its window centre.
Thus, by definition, 6.92 angstrom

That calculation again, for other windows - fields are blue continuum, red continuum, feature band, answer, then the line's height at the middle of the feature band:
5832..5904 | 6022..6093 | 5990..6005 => -0.4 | 115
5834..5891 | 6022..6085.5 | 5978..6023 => 0.2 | 117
